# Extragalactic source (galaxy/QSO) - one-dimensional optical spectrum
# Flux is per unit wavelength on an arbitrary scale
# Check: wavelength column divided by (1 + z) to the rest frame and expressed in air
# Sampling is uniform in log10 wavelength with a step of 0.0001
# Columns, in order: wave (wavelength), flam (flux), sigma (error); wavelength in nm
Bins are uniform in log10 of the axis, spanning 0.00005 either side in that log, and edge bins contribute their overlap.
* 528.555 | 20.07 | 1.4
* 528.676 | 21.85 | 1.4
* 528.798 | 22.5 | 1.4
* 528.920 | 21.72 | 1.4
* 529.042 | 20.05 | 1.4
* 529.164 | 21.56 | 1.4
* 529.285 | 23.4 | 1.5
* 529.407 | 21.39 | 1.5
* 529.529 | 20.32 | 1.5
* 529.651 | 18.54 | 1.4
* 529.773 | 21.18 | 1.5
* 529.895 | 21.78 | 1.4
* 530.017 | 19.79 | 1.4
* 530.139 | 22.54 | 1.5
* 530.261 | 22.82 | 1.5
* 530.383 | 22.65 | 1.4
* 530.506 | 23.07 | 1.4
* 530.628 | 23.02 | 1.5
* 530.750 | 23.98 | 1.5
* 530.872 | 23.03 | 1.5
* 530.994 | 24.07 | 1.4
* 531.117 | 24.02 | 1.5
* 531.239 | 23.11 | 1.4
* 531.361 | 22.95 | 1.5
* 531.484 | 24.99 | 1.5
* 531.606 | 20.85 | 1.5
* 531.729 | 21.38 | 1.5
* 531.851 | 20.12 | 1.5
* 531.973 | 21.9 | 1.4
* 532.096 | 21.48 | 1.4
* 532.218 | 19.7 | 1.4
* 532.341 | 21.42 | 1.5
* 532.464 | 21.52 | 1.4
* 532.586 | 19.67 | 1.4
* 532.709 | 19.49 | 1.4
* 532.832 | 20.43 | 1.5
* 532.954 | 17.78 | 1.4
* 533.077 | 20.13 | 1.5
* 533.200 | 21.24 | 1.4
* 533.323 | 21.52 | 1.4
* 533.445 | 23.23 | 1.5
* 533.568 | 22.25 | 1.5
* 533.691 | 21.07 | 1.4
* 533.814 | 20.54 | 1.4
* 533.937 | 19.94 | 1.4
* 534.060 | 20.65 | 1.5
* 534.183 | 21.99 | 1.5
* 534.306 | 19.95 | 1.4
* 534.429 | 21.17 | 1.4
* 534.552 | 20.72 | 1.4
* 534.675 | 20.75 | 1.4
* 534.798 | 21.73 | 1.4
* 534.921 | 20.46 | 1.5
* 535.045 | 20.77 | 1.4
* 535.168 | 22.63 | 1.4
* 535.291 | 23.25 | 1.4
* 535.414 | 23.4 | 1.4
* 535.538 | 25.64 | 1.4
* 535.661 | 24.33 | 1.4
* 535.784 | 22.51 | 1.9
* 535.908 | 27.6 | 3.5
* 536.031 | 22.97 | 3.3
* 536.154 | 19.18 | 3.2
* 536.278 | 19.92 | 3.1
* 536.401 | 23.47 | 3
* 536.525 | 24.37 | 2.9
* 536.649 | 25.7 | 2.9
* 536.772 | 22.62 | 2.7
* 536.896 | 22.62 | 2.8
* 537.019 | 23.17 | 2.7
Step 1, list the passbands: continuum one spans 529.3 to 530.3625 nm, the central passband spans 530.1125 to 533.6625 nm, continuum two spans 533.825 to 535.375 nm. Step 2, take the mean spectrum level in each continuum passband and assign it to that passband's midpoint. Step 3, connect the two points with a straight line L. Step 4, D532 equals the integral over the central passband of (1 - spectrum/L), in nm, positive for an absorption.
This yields -0.11 nm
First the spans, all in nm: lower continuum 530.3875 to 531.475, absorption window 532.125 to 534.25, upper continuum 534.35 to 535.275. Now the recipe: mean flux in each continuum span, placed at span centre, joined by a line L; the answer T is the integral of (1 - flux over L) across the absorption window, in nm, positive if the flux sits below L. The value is 0.13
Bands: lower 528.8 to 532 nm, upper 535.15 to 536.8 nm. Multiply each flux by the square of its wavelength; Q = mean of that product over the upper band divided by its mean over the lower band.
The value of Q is 1.08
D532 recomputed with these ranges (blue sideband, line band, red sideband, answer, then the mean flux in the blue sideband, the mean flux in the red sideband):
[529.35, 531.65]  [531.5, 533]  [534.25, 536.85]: 0.12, 22.3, 22.5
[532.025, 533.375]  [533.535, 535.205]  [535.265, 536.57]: 0.07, 20.4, 23.3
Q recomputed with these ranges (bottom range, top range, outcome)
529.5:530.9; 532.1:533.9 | 0.96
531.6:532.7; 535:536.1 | 1.15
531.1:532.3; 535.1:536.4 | 1.07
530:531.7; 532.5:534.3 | 0.91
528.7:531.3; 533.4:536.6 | 1.02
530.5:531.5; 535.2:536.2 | 1.02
